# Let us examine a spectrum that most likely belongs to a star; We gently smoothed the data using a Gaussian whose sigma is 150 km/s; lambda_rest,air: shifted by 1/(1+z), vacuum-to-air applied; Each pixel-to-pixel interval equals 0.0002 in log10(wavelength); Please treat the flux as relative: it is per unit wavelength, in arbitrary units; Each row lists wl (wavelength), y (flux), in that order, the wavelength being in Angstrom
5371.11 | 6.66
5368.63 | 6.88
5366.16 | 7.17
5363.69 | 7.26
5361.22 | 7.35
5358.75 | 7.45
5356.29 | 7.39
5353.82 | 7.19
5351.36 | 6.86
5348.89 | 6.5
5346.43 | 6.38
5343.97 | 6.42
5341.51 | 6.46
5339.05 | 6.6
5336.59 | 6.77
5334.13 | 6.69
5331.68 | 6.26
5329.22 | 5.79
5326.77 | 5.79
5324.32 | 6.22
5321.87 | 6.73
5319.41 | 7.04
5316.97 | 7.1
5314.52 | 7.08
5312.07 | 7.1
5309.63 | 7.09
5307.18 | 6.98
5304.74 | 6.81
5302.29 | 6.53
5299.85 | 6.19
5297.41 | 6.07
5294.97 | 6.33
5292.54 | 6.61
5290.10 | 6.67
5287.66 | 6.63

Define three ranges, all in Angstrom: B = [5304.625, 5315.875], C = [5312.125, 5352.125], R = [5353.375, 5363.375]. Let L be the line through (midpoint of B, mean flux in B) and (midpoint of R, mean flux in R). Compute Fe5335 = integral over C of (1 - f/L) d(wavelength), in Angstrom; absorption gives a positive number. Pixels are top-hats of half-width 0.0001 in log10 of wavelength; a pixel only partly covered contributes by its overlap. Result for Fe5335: 3.45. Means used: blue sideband 7.03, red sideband 7.35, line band 6.55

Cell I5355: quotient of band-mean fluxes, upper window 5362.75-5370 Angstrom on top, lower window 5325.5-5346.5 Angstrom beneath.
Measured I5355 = 1.1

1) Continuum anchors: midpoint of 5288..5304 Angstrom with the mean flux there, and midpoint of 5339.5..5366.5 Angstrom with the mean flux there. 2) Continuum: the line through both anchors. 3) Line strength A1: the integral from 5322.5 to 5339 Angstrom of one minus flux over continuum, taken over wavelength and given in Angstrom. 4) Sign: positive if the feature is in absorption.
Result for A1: 1.08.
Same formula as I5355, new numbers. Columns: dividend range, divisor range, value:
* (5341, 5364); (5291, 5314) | 1.04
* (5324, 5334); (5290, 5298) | 0.95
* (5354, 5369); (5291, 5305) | 1.14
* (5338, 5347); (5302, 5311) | 0.94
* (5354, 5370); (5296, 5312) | 1.09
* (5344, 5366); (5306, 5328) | 1.03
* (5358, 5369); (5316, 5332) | 1.13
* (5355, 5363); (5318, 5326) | 1.11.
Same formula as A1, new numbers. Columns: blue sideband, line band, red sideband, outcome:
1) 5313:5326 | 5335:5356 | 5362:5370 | 0.9 Angstrom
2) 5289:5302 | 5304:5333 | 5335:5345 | -0.8 Angstrom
